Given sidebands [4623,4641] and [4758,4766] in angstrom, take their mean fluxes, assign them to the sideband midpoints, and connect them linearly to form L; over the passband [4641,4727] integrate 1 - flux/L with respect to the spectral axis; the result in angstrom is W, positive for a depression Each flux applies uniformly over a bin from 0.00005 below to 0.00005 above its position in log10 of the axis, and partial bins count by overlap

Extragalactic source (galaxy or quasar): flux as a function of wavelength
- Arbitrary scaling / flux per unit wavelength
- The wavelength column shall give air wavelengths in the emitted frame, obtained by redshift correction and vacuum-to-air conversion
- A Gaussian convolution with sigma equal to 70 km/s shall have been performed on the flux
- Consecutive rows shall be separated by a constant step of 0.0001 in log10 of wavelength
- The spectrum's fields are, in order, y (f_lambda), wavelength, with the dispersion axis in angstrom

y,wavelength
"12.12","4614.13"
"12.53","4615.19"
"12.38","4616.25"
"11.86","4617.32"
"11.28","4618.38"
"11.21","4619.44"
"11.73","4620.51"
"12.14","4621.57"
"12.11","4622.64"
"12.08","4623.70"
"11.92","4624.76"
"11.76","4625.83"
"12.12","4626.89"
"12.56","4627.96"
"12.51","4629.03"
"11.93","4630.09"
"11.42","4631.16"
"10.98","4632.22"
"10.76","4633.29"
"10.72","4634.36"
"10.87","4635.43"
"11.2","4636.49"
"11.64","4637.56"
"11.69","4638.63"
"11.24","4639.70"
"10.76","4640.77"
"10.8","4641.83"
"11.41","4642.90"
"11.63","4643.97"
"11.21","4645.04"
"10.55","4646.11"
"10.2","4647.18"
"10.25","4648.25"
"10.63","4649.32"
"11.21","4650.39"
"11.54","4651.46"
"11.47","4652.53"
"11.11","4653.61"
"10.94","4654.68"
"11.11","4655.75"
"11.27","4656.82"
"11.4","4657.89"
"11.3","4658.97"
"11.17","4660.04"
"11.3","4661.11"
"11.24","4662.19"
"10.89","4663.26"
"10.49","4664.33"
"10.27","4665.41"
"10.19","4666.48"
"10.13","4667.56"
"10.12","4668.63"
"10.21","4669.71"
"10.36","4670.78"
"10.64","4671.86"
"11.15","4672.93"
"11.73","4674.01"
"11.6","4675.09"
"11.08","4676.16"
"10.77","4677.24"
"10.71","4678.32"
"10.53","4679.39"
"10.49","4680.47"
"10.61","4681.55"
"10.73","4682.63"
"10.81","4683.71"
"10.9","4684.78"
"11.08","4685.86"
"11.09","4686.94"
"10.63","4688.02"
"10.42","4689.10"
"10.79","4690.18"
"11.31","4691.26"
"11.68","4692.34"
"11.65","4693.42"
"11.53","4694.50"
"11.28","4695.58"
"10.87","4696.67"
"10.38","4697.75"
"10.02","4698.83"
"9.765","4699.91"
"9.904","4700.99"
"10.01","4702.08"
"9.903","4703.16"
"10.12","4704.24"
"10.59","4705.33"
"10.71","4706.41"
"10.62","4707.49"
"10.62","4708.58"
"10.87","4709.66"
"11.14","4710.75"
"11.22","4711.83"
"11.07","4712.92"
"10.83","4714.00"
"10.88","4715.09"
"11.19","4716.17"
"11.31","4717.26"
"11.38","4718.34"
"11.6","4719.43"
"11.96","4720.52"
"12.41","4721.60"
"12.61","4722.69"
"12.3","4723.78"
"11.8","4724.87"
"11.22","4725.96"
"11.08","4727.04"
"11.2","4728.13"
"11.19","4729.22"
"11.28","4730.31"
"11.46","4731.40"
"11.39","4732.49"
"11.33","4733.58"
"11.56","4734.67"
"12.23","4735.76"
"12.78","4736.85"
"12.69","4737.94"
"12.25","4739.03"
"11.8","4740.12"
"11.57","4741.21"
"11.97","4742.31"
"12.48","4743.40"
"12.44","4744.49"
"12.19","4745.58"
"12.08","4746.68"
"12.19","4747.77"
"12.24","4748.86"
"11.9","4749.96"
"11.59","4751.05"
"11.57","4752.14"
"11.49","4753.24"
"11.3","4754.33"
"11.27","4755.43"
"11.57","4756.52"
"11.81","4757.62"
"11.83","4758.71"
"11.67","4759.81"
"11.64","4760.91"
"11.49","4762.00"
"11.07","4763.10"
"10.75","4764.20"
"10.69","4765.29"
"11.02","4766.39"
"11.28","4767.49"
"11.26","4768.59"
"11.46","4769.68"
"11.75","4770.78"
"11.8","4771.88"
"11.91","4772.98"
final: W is 3.8 angstrom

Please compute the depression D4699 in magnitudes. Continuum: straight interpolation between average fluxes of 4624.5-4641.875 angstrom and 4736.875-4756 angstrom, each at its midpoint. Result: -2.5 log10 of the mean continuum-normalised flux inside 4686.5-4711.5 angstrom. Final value 0.10 mag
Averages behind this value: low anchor 11.5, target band 10.7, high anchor 12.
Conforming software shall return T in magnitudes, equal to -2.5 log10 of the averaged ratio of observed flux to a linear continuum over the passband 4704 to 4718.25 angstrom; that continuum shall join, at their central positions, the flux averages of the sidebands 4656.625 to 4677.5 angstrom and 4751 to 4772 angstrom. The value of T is 0.02 mag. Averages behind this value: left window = 10.9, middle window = 10.9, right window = 11.4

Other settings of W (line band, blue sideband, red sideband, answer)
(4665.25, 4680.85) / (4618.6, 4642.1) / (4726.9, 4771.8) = 1.2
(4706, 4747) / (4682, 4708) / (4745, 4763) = -1.3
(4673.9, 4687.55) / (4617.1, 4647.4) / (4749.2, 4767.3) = 0.6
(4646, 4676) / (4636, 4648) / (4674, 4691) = 0.3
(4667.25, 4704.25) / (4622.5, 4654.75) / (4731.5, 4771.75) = 2.4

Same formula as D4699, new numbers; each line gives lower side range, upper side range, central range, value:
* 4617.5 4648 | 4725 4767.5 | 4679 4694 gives 0.06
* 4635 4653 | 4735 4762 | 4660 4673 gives 0.07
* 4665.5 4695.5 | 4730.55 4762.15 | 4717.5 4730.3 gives -0.02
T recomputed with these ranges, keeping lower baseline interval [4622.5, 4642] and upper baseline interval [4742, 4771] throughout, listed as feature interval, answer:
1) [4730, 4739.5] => -0.03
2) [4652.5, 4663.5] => 0.03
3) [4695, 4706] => 0.13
